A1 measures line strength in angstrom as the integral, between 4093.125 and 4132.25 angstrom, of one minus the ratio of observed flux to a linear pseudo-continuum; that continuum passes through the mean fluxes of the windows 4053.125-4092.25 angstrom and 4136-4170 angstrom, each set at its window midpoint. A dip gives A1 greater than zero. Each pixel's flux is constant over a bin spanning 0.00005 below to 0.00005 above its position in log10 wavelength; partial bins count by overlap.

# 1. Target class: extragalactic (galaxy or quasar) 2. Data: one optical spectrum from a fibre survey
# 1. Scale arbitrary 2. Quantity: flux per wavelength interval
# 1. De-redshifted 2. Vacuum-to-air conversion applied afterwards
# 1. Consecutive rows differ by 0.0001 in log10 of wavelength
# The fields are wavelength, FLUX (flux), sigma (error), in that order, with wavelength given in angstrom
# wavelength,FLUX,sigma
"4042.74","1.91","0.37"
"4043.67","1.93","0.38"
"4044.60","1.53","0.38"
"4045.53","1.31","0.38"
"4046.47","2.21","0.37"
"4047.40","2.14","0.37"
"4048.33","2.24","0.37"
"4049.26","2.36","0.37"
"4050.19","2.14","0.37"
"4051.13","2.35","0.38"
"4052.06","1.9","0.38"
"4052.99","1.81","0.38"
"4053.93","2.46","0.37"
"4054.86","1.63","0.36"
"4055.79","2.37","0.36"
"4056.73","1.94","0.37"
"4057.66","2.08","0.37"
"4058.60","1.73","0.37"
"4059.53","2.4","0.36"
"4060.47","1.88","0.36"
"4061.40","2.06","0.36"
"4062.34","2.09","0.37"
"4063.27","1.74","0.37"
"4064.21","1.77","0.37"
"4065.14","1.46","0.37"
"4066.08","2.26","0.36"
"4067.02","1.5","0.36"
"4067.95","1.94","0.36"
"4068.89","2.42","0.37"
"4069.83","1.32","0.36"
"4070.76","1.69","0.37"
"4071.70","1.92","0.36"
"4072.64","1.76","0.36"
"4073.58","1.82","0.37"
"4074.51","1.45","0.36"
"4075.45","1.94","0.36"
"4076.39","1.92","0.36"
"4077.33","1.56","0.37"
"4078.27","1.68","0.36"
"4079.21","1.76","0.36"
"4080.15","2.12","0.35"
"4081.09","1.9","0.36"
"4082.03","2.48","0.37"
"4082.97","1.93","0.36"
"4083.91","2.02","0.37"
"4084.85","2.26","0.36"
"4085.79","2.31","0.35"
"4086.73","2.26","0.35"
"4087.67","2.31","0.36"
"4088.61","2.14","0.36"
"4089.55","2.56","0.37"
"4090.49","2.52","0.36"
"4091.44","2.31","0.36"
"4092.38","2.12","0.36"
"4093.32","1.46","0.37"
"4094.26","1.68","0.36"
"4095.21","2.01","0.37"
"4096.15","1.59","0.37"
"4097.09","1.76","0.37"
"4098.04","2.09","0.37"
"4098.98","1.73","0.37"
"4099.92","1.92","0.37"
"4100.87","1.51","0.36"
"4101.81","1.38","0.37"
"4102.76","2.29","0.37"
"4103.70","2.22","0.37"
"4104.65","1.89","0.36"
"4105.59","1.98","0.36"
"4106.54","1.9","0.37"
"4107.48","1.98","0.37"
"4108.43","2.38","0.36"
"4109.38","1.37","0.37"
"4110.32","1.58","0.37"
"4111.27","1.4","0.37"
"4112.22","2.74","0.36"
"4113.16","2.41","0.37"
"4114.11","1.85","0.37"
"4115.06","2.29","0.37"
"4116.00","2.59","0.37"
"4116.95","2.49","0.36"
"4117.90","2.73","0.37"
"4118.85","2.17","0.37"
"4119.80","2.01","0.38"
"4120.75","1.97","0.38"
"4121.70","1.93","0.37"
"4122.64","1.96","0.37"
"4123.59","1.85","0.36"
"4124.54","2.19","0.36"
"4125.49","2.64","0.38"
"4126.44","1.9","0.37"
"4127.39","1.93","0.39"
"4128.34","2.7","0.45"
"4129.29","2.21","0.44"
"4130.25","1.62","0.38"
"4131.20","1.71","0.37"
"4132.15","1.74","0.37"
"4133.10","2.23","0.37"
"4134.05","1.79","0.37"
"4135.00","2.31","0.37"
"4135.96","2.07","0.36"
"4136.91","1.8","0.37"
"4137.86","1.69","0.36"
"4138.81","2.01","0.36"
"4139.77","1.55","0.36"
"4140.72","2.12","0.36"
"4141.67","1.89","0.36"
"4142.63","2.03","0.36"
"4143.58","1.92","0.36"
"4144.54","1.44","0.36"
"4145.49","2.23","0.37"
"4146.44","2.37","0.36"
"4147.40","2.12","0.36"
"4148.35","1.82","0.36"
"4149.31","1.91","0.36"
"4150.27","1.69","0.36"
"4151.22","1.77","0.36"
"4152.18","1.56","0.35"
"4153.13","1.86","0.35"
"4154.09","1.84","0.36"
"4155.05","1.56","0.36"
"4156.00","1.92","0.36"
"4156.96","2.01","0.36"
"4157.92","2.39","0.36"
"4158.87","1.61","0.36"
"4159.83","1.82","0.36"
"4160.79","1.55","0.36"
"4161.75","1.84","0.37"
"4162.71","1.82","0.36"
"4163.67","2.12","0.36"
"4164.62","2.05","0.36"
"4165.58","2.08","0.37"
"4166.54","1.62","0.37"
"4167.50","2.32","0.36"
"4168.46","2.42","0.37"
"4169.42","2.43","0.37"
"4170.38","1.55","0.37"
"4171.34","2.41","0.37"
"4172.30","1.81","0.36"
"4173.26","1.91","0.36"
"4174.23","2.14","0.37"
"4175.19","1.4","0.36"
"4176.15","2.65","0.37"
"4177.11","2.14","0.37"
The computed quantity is -0.9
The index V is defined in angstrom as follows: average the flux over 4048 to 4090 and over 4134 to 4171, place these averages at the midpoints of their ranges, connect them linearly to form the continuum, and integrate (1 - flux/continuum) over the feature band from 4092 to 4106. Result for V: 0.9 angstrom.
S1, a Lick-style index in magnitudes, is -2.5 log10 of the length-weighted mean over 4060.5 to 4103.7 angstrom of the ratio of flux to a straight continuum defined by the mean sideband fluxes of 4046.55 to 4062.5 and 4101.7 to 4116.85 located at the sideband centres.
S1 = 0.08 mag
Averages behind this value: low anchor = 2.1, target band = 1.93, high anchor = 2.04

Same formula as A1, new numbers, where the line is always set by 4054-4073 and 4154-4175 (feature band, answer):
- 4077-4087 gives -0.6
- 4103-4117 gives -0.9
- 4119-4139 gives -0.8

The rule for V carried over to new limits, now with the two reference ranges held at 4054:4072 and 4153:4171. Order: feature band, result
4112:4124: -1.8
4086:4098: -0.9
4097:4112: 0.6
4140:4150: -0.2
